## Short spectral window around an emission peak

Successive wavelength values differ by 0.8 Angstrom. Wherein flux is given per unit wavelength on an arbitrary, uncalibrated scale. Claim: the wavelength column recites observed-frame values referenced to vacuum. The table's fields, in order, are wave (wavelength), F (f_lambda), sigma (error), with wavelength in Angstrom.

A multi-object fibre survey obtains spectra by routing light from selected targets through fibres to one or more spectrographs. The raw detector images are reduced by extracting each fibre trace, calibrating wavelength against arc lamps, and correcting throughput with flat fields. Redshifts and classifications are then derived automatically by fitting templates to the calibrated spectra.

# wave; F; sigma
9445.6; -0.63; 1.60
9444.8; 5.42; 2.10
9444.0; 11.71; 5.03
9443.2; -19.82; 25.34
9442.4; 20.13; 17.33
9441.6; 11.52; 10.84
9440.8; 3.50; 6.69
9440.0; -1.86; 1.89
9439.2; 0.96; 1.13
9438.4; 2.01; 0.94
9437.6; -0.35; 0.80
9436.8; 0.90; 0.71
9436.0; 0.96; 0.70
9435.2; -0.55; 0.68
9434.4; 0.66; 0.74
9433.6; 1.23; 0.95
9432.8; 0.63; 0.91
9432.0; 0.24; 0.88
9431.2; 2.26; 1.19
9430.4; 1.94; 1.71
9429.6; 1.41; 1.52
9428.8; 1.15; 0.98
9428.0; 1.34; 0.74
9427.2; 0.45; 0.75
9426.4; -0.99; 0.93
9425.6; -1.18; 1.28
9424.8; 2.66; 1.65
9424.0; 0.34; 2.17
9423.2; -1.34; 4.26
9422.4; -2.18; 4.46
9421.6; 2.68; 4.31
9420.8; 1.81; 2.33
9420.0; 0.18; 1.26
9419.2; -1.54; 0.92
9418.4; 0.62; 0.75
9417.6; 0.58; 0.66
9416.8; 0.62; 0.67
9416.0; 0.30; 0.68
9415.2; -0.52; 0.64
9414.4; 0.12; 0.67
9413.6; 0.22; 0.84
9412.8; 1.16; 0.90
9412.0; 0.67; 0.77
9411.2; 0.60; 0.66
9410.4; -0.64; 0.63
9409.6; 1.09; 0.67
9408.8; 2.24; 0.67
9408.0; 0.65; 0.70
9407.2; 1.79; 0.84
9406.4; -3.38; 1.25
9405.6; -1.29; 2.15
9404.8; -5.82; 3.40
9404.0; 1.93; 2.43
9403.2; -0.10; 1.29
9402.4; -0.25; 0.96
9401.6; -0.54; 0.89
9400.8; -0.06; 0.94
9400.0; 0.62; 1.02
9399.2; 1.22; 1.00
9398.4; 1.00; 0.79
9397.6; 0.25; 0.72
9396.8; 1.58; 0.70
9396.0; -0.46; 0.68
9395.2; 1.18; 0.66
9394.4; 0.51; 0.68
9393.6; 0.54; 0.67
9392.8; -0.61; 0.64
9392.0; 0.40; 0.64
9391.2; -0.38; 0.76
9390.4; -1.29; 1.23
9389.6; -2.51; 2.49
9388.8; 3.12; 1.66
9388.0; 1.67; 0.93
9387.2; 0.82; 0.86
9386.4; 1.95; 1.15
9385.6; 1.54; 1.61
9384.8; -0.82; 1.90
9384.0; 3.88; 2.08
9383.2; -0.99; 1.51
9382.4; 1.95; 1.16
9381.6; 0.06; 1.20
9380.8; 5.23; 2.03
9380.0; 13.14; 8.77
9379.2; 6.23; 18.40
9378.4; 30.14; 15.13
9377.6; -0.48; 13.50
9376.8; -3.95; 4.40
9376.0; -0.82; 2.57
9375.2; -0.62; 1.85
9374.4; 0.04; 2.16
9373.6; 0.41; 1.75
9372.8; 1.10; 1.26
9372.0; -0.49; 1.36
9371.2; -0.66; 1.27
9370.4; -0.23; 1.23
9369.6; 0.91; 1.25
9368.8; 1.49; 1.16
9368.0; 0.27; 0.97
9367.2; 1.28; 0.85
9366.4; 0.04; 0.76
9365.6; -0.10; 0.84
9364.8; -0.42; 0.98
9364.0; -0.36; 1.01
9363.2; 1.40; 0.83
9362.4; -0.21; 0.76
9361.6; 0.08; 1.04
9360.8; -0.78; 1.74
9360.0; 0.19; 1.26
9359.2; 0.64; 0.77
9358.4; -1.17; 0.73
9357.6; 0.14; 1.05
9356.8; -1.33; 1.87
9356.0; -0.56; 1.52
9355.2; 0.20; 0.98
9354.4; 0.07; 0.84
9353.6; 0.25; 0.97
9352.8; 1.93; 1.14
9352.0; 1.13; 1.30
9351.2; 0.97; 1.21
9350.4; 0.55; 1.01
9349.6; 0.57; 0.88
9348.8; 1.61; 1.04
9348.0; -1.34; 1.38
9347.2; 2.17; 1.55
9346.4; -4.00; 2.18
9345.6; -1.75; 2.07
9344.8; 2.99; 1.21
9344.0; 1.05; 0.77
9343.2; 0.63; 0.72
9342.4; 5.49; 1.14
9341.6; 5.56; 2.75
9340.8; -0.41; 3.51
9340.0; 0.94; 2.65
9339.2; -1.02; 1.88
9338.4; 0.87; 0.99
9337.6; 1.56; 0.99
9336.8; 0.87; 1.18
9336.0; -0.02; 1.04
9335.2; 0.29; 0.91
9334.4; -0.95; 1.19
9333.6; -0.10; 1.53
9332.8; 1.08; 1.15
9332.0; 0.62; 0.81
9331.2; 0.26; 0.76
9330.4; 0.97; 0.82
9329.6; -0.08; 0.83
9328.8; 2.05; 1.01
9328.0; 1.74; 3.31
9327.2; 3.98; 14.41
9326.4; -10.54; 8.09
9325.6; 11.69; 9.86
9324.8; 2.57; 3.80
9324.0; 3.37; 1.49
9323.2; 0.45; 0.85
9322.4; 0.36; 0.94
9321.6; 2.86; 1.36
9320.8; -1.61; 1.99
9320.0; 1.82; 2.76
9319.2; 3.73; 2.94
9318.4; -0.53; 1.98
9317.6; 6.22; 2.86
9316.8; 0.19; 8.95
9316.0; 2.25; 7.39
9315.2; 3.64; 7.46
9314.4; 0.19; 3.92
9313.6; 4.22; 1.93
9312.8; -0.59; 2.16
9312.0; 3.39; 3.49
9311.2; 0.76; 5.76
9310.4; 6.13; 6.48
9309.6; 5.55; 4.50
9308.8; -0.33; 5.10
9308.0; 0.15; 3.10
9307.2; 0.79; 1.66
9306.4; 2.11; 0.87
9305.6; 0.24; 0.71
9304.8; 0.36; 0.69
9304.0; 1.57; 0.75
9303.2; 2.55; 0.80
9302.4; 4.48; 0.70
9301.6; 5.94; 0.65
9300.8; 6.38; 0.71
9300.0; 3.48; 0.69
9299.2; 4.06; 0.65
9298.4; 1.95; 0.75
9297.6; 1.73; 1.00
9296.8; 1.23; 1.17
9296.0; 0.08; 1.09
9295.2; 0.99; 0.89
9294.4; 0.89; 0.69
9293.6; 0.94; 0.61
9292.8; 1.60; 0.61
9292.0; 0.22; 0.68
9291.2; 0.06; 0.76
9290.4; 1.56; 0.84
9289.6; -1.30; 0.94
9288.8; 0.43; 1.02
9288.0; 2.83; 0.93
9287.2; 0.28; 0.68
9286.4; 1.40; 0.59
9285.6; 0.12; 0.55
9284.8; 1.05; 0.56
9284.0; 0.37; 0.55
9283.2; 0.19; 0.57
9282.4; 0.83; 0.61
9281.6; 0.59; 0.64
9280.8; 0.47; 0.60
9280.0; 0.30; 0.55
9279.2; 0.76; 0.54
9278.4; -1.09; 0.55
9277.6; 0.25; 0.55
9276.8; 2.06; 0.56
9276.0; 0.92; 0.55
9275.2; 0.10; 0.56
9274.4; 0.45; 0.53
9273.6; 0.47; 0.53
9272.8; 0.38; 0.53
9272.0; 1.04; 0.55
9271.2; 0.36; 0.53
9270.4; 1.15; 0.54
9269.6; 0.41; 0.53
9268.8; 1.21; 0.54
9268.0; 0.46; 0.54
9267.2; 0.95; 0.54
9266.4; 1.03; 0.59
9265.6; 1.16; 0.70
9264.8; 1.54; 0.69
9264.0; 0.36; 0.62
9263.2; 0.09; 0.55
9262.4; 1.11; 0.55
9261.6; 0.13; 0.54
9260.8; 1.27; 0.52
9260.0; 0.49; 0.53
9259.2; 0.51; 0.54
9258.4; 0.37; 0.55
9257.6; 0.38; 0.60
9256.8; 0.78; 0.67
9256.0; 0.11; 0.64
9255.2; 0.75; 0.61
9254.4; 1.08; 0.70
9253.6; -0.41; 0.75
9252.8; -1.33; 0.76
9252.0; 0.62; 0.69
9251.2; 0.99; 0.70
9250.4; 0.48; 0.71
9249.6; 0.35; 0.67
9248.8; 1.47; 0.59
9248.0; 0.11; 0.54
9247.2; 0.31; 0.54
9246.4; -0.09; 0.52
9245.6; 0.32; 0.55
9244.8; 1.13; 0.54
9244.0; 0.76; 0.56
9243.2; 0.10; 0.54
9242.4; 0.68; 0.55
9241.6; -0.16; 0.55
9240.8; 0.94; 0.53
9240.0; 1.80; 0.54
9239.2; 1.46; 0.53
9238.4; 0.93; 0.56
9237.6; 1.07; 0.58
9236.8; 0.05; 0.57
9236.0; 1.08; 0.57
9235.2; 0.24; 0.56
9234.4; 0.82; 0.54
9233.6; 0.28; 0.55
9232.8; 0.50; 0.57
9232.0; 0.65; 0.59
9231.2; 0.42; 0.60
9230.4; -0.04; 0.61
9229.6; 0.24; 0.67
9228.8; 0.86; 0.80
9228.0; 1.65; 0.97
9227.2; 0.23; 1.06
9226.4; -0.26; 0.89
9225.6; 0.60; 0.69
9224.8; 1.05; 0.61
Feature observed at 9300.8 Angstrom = [O III]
